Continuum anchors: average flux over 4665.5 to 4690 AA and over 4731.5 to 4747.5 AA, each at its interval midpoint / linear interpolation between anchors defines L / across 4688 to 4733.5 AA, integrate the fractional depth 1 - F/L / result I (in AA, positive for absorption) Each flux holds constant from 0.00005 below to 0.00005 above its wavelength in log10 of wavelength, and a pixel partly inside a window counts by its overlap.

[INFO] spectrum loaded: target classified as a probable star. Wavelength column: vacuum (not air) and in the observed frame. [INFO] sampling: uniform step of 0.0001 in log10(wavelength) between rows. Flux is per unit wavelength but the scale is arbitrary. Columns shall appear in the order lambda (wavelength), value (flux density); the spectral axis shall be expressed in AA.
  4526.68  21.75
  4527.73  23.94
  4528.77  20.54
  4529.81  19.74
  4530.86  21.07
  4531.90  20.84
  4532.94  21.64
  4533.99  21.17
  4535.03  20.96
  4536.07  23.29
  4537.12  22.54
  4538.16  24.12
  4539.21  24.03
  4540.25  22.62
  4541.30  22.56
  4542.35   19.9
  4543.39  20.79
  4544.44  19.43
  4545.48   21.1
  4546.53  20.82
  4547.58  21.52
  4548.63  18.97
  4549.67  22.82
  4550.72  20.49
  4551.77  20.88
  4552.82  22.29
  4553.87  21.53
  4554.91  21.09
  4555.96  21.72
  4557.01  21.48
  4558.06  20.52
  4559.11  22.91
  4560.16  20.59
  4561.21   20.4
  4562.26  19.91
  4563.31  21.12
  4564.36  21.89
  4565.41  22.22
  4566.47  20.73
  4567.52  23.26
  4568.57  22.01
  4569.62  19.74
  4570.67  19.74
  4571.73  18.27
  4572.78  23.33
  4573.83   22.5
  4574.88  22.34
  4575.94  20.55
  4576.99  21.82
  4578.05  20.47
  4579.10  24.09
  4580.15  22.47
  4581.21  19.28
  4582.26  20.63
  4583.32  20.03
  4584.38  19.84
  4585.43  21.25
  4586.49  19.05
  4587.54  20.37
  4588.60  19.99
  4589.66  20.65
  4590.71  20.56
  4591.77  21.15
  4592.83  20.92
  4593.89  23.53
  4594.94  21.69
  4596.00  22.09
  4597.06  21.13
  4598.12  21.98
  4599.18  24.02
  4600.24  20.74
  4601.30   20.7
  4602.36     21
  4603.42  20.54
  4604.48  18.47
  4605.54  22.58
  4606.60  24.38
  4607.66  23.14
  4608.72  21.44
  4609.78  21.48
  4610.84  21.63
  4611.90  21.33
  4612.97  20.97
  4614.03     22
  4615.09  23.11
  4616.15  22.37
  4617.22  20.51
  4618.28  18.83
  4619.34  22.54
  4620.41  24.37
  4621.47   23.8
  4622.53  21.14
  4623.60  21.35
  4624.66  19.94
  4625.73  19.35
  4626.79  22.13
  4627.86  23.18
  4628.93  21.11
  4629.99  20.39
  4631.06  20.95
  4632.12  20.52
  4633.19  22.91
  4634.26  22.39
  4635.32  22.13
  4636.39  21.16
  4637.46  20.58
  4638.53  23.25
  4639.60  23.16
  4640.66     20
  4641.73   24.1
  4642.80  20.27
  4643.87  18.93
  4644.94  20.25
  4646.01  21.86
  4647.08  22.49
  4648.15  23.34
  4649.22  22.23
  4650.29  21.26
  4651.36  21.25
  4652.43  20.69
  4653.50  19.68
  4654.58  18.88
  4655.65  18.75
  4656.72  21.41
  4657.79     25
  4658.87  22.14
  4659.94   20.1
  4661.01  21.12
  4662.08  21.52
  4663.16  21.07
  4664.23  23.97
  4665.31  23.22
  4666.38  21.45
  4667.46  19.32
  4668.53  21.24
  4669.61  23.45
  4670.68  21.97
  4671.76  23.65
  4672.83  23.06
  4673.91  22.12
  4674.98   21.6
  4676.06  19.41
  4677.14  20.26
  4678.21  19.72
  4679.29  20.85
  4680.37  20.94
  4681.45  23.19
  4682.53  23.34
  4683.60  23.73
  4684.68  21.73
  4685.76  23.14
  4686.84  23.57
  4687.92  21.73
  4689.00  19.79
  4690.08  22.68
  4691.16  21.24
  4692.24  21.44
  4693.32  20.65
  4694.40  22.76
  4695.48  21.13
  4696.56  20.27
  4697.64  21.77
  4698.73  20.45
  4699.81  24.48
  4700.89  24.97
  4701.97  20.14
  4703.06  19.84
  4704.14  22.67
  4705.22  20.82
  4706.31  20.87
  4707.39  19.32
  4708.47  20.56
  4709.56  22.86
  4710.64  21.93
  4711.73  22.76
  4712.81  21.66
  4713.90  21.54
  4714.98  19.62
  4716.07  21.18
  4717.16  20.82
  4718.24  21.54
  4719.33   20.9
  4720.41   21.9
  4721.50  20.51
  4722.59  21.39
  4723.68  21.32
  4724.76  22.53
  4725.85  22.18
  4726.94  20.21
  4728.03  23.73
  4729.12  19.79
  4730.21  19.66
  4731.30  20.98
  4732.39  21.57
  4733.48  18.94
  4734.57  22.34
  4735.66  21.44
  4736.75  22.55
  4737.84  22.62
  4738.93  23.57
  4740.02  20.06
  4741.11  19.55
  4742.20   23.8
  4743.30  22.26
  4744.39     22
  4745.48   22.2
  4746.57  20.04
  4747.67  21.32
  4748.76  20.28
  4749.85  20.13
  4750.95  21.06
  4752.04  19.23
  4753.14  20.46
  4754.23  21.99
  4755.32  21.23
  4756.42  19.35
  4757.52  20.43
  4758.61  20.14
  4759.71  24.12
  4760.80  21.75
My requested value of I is 0.76 AA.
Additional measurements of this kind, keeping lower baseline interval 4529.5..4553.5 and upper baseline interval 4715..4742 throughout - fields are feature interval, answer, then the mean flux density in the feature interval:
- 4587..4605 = 0.2 AA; 21.1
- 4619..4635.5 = -0.3 AA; 21.7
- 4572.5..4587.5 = 0.2 AA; 21.2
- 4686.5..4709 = -0.1 AA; 21.5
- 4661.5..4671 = -0.2 AA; 21.9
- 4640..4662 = 0.2 AA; 21.2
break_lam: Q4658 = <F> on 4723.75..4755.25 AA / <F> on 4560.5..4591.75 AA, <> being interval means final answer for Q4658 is 1.0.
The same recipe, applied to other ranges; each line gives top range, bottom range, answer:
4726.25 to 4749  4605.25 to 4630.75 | 0.98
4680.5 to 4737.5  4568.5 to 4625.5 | 1.01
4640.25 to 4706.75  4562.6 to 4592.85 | 1.03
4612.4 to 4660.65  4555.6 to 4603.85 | 1.01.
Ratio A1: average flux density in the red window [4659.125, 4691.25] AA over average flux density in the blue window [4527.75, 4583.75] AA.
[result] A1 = 1.02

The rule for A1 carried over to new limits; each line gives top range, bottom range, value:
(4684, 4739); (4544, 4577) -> 1.02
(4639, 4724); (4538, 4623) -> 1.01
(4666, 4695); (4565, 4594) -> 1.03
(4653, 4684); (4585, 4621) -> 1.00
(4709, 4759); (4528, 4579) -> 0.99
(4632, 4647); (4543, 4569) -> 1.02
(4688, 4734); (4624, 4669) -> 1.00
